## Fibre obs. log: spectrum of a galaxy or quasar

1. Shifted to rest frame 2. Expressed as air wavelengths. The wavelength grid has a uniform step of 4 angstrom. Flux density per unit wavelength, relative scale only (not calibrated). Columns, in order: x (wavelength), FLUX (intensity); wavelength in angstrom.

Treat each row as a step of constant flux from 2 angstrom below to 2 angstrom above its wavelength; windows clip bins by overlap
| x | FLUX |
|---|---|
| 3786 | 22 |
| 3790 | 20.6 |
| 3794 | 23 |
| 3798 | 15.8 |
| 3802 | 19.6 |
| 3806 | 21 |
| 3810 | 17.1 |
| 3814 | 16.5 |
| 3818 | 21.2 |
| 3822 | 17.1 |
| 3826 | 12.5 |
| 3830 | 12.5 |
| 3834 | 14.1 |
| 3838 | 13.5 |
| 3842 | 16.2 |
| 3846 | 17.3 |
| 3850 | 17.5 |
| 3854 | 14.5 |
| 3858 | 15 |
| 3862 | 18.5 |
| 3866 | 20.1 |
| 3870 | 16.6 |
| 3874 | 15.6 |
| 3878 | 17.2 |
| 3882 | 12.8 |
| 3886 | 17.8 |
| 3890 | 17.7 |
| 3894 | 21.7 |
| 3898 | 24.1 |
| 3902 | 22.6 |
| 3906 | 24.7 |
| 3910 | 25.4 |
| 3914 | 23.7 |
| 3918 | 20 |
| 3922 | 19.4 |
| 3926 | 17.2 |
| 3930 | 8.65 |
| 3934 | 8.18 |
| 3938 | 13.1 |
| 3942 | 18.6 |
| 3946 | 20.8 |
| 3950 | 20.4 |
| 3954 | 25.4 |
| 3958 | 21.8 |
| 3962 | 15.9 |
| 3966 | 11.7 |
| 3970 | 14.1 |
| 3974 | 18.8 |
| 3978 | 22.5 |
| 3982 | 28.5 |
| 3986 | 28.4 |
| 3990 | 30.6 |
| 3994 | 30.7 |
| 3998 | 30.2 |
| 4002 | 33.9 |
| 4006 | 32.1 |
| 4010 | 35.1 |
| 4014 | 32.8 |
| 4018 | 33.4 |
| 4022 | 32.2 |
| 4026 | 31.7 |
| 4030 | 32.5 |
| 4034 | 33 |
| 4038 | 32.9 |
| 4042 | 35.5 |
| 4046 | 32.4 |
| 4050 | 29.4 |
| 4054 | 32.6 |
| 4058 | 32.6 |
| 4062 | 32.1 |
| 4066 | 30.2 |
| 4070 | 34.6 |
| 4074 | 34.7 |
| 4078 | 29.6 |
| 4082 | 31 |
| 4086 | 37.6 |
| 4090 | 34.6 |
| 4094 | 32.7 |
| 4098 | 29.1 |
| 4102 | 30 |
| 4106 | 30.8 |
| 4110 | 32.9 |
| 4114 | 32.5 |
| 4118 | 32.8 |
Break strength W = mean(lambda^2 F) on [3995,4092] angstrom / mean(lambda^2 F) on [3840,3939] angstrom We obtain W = 1.98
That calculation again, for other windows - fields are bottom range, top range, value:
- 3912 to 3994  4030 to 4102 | 1.75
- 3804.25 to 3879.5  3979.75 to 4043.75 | 2.12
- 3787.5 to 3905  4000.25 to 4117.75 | 2.05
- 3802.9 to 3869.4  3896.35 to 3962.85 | 1.23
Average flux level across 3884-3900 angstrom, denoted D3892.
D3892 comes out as 20.3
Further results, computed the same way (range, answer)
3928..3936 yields 8.41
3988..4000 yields 30.5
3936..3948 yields 17.5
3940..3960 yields 21.4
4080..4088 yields 34.3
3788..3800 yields 19.8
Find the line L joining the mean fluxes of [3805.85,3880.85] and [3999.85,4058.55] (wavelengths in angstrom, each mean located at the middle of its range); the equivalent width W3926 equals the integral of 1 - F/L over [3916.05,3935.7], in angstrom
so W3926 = 7.3 angstrom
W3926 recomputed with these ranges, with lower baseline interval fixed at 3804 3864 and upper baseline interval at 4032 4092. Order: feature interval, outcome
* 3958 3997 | 6.4 angstrom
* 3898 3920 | -1.7 angstrom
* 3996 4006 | -1.3 angstrom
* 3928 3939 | 6.5 angstrom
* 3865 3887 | 3.2 angstrom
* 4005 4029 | -2.7 angstrom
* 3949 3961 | 1.4 angstrom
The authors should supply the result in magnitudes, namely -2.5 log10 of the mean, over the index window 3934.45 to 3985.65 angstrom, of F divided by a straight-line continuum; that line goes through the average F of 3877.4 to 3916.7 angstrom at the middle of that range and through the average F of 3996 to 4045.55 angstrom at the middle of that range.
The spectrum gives 0.37 mag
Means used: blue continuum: 20.9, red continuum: 32.9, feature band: 19.3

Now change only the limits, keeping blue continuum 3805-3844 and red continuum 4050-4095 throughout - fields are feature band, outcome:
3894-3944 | 0.172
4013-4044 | -0.111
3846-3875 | 0.096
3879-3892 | 0.239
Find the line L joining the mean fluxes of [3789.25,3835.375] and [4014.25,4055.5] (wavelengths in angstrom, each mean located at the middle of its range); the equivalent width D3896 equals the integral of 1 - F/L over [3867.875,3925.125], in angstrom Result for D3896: 8.4 angstrom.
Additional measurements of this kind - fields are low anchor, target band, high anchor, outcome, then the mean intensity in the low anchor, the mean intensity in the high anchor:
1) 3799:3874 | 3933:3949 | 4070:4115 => 5.00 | 16.7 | 32.4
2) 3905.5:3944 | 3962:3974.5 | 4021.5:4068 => 4.57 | 17.6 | 32.3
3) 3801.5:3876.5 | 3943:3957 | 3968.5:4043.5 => 1.98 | 16.6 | 30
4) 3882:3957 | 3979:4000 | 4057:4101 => -3.54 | 19.3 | 32.6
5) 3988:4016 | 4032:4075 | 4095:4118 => -1.27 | 32.2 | 31.3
